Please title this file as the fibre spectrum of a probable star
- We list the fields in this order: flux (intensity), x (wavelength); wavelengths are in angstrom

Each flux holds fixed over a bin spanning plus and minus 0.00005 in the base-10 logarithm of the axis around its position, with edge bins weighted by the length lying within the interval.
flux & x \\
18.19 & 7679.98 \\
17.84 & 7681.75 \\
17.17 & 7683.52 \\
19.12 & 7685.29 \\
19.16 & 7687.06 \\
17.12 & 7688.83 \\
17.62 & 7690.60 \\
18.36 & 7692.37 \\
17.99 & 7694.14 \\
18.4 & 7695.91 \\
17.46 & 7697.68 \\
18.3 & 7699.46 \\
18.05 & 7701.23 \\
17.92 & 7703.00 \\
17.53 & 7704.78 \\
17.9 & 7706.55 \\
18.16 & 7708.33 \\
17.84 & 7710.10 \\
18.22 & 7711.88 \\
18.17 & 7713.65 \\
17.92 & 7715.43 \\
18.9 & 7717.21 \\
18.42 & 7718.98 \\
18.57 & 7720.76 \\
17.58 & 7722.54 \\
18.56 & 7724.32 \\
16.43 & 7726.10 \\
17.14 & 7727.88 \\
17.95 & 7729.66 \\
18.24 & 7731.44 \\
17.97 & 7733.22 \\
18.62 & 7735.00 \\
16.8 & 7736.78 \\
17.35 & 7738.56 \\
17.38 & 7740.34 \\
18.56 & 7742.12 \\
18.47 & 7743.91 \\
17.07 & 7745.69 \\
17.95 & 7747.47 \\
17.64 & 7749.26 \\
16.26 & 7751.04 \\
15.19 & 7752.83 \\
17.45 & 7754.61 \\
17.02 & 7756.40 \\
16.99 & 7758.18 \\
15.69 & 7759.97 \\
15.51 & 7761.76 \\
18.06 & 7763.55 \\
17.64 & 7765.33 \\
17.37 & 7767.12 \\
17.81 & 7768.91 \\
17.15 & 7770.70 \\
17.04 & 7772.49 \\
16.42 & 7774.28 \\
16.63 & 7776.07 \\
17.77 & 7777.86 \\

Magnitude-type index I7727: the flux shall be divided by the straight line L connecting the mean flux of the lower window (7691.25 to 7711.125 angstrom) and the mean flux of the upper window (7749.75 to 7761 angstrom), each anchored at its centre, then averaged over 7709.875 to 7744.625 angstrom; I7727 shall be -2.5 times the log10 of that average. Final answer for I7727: -0.04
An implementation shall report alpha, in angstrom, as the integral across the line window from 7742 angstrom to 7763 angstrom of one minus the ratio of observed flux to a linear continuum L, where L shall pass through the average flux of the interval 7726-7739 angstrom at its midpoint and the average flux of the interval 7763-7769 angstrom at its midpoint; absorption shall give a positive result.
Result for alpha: 0.9 angstrom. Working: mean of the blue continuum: 17.6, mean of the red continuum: 17.7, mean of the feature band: 16.9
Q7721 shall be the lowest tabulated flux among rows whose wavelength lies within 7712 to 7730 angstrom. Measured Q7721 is 16.43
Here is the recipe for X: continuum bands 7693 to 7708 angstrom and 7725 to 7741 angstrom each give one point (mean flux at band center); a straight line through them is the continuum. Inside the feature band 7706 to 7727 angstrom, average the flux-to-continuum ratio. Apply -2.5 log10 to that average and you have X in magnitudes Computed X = -0.02 mag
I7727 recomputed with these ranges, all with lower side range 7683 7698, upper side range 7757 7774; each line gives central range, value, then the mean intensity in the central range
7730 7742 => -0.02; 17.8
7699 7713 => -0.01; 18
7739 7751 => -0.03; 17.7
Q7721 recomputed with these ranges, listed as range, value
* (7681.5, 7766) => 15.19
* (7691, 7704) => 17.46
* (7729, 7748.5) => 16.8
